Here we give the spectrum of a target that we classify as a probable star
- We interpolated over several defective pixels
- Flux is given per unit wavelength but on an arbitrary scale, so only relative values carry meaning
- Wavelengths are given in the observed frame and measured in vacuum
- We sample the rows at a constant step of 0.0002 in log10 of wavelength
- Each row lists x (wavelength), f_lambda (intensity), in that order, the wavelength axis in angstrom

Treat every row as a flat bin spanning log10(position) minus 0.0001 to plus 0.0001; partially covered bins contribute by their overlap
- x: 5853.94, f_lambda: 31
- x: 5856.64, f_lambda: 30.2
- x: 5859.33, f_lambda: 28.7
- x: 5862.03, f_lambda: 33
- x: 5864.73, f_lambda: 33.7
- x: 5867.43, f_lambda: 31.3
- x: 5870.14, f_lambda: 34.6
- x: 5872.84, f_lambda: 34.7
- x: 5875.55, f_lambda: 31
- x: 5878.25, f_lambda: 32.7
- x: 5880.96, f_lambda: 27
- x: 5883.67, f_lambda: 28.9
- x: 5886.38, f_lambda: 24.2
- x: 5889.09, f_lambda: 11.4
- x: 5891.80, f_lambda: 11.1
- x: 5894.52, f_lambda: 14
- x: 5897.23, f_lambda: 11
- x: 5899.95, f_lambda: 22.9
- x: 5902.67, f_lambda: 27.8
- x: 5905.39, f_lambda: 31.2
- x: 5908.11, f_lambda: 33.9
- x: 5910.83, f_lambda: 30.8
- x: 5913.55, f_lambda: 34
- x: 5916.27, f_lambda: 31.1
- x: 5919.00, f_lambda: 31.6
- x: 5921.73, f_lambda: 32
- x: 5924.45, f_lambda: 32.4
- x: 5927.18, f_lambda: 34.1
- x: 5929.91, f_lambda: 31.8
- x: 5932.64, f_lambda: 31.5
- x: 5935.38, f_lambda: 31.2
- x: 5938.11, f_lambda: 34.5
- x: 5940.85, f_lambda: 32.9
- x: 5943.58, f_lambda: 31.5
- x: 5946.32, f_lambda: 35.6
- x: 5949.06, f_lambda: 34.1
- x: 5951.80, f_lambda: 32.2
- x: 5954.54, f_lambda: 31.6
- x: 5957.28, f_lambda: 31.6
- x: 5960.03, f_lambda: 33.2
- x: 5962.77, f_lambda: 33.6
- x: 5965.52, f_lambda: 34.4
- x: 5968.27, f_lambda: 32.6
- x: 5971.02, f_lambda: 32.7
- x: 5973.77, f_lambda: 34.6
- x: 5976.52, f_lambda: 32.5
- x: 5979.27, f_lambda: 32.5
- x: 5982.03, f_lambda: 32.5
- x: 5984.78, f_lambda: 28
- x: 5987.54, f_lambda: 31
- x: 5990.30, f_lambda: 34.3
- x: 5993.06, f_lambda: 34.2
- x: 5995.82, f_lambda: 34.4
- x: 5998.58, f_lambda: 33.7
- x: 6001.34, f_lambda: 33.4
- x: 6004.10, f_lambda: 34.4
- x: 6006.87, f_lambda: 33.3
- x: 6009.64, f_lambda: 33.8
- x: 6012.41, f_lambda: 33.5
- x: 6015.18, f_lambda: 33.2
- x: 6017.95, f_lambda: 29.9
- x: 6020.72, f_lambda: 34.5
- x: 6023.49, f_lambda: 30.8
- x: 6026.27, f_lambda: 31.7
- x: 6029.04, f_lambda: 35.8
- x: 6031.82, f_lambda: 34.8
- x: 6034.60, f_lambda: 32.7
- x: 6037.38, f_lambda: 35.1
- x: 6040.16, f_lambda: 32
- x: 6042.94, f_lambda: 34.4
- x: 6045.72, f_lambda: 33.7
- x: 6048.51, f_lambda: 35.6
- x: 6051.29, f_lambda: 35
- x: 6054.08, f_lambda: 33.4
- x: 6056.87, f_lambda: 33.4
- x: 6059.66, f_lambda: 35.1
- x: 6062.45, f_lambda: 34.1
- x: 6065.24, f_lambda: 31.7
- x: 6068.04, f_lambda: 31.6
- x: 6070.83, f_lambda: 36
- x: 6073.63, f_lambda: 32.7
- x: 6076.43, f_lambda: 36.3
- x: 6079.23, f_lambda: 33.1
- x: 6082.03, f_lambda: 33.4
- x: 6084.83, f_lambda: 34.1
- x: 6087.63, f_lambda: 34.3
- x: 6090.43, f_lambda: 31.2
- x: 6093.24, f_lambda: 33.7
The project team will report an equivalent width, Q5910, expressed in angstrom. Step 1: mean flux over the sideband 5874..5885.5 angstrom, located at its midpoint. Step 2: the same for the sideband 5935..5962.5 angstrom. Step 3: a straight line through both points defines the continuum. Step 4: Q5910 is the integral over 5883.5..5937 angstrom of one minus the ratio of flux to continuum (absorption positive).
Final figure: 7.6 angstrom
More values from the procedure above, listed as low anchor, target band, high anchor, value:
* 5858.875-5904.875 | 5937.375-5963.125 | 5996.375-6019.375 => -2.8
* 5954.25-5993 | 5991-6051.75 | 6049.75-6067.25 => -0.7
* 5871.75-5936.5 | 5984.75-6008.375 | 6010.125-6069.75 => -1.3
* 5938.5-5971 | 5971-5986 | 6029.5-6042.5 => 0.5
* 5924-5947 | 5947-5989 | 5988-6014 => 0.9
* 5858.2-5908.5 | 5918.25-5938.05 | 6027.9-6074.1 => -2.7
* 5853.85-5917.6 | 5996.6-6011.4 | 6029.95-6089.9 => -0.9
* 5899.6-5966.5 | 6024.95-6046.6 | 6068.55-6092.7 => -0.3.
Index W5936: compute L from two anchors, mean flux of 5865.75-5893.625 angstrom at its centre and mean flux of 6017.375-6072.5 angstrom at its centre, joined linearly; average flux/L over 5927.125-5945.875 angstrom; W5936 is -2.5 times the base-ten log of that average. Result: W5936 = -0.13 mag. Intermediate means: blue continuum 26.5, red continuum 33.6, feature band 32.5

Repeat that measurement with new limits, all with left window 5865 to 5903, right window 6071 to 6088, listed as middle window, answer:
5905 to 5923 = -0.227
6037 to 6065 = -0.043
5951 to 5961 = -0.144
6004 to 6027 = -0.059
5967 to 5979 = -0.144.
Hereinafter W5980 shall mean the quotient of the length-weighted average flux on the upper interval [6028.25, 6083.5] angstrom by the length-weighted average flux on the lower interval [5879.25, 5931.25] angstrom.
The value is 1.3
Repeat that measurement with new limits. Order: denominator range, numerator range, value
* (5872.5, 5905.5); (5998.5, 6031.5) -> 1.44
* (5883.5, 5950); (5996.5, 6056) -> 1.19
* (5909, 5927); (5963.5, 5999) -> 1.02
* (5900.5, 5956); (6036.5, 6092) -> 1.05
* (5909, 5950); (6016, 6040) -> 1.02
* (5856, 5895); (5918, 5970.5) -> 1.20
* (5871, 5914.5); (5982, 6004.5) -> 1.29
